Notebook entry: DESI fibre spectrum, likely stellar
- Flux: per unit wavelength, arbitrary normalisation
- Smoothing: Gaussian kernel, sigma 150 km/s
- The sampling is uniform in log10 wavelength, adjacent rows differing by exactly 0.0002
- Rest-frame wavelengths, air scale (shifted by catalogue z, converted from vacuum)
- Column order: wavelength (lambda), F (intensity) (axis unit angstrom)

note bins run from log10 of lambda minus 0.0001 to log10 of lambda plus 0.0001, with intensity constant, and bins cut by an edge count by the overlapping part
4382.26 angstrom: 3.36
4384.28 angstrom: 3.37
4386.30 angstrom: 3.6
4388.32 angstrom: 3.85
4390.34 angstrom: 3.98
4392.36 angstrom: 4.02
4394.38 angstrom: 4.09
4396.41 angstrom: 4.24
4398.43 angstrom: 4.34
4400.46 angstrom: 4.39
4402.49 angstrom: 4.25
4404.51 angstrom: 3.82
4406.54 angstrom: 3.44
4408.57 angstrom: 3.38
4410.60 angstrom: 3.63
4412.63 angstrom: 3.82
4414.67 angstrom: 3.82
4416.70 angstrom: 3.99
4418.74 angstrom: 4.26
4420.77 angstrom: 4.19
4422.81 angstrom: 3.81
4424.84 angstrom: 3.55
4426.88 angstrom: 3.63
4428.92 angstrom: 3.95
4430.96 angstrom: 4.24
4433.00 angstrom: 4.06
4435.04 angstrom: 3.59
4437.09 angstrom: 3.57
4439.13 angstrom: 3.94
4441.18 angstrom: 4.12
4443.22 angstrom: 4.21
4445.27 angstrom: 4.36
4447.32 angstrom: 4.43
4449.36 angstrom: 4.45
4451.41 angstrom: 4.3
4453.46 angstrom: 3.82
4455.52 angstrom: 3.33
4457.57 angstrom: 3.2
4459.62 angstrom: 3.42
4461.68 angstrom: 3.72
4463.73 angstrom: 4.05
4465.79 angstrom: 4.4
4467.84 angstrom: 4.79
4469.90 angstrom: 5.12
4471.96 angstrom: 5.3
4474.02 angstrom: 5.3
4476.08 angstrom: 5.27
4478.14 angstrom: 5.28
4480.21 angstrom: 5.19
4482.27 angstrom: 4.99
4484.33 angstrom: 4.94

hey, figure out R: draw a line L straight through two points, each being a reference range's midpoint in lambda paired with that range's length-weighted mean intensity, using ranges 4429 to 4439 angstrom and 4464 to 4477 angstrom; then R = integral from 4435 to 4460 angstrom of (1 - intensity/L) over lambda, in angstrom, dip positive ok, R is 1.98 angstrom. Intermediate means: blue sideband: 3.88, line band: 3.93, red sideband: 4.97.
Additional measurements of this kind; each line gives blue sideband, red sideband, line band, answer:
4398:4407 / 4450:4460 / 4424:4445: -0.5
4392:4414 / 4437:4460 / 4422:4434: 0.2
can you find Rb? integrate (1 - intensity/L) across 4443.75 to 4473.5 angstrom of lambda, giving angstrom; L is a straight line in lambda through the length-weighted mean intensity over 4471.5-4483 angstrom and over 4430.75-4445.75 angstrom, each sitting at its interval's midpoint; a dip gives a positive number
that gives 2.7 angstrom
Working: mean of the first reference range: 3.99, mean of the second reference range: 5.22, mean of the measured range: 4.21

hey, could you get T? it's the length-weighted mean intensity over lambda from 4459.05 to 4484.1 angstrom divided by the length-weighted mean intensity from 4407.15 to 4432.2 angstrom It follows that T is 1.2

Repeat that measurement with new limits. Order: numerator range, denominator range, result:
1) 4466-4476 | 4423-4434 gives 1.31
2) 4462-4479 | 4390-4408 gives 1.21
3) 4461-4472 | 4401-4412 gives 1.21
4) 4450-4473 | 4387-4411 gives 1.05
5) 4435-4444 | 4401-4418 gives 1.03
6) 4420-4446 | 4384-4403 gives 0.98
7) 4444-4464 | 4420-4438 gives 1.02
